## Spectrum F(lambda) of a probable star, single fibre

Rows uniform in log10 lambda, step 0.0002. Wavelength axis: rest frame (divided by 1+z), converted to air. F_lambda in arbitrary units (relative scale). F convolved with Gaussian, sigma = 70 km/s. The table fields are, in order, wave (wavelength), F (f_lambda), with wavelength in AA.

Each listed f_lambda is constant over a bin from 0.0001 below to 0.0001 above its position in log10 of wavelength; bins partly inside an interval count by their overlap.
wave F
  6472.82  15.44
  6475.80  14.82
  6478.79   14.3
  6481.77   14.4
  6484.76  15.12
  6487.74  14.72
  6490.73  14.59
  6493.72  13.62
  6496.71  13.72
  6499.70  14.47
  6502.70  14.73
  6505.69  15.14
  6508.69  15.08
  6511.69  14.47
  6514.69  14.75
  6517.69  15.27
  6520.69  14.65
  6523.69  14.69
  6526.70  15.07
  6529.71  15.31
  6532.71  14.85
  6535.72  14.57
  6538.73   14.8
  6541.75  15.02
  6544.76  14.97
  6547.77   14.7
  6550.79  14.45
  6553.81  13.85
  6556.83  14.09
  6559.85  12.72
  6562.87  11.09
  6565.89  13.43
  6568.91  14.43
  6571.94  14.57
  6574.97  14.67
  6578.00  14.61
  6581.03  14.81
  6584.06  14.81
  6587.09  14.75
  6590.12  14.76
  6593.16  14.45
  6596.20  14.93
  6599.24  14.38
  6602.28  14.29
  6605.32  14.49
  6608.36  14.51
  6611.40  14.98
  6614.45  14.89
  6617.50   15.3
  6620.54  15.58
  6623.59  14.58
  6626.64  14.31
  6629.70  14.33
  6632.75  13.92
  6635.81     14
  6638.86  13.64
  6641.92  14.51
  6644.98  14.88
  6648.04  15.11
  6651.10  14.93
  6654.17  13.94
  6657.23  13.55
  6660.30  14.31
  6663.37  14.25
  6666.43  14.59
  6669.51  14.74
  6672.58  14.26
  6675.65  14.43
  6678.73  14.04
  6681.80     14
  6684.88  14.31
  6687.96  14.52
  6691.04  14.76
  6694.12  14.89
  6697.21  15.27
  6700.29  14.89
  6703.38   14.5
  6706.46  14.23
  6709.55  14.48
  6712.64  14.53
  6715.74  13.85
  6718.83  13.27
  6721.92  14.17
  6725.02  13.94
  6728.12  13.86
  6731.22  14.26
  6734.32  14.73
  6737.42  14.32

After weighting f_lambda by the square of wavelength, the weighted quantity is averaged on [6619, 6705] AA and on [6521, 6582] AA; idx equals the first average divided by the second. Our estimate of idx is 1.04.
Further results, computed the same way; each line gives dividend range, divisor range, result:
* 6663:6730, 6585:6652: 1.01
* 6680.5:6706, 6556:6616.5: 1.06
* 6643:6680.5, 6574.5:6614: 1.00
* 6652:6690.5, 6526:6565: 1.04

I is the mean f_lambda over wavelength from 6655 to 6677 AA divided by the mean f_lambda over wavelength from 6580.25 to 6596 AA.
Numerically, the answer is 0.97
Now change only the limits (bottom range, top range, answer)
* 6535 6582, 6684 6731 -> 1.01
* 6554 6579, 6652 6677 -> 1.04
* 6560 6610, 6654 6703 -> 1.01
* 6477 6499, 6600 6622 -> 1.03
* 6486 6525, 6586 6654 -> 1.00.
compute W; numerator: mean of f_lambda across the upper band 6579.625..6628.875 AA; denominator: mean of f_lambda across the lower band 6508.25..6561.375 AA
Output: 1.01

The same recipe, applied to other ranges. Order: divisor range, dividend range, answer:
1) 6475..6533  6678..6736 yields 0.98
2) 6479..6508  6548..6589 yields 0.97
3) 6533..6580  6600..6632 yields 1.04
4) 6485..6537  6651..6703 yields 0.98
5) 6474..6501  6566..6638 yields 1.01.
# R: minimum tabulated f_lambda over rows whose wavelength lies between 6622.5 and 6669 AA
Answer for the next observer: 13.55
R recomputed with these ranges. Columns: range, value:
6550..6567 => 11.09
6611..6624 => 14.58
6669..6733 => 13.27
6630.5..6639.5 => 13.64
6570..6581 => 14.57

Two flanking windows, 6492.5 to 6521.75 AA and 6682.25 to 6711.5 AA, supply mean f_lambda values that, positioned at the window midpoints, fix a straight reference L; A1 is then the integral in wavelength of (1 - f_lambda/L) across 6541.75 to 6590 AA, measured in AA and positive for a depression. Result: 1.42 AA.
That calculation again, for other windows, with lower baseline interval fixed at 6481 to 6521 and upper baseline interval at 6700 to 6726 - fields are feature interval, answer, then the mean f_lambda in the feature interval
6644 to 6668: -0.23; 14.4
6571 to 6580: -0.10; 14.6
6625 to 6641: 0.32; 14.1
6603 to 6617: -0.33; 14.7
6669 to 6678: -0.09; 14.4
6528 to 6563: 0.50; 14.3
